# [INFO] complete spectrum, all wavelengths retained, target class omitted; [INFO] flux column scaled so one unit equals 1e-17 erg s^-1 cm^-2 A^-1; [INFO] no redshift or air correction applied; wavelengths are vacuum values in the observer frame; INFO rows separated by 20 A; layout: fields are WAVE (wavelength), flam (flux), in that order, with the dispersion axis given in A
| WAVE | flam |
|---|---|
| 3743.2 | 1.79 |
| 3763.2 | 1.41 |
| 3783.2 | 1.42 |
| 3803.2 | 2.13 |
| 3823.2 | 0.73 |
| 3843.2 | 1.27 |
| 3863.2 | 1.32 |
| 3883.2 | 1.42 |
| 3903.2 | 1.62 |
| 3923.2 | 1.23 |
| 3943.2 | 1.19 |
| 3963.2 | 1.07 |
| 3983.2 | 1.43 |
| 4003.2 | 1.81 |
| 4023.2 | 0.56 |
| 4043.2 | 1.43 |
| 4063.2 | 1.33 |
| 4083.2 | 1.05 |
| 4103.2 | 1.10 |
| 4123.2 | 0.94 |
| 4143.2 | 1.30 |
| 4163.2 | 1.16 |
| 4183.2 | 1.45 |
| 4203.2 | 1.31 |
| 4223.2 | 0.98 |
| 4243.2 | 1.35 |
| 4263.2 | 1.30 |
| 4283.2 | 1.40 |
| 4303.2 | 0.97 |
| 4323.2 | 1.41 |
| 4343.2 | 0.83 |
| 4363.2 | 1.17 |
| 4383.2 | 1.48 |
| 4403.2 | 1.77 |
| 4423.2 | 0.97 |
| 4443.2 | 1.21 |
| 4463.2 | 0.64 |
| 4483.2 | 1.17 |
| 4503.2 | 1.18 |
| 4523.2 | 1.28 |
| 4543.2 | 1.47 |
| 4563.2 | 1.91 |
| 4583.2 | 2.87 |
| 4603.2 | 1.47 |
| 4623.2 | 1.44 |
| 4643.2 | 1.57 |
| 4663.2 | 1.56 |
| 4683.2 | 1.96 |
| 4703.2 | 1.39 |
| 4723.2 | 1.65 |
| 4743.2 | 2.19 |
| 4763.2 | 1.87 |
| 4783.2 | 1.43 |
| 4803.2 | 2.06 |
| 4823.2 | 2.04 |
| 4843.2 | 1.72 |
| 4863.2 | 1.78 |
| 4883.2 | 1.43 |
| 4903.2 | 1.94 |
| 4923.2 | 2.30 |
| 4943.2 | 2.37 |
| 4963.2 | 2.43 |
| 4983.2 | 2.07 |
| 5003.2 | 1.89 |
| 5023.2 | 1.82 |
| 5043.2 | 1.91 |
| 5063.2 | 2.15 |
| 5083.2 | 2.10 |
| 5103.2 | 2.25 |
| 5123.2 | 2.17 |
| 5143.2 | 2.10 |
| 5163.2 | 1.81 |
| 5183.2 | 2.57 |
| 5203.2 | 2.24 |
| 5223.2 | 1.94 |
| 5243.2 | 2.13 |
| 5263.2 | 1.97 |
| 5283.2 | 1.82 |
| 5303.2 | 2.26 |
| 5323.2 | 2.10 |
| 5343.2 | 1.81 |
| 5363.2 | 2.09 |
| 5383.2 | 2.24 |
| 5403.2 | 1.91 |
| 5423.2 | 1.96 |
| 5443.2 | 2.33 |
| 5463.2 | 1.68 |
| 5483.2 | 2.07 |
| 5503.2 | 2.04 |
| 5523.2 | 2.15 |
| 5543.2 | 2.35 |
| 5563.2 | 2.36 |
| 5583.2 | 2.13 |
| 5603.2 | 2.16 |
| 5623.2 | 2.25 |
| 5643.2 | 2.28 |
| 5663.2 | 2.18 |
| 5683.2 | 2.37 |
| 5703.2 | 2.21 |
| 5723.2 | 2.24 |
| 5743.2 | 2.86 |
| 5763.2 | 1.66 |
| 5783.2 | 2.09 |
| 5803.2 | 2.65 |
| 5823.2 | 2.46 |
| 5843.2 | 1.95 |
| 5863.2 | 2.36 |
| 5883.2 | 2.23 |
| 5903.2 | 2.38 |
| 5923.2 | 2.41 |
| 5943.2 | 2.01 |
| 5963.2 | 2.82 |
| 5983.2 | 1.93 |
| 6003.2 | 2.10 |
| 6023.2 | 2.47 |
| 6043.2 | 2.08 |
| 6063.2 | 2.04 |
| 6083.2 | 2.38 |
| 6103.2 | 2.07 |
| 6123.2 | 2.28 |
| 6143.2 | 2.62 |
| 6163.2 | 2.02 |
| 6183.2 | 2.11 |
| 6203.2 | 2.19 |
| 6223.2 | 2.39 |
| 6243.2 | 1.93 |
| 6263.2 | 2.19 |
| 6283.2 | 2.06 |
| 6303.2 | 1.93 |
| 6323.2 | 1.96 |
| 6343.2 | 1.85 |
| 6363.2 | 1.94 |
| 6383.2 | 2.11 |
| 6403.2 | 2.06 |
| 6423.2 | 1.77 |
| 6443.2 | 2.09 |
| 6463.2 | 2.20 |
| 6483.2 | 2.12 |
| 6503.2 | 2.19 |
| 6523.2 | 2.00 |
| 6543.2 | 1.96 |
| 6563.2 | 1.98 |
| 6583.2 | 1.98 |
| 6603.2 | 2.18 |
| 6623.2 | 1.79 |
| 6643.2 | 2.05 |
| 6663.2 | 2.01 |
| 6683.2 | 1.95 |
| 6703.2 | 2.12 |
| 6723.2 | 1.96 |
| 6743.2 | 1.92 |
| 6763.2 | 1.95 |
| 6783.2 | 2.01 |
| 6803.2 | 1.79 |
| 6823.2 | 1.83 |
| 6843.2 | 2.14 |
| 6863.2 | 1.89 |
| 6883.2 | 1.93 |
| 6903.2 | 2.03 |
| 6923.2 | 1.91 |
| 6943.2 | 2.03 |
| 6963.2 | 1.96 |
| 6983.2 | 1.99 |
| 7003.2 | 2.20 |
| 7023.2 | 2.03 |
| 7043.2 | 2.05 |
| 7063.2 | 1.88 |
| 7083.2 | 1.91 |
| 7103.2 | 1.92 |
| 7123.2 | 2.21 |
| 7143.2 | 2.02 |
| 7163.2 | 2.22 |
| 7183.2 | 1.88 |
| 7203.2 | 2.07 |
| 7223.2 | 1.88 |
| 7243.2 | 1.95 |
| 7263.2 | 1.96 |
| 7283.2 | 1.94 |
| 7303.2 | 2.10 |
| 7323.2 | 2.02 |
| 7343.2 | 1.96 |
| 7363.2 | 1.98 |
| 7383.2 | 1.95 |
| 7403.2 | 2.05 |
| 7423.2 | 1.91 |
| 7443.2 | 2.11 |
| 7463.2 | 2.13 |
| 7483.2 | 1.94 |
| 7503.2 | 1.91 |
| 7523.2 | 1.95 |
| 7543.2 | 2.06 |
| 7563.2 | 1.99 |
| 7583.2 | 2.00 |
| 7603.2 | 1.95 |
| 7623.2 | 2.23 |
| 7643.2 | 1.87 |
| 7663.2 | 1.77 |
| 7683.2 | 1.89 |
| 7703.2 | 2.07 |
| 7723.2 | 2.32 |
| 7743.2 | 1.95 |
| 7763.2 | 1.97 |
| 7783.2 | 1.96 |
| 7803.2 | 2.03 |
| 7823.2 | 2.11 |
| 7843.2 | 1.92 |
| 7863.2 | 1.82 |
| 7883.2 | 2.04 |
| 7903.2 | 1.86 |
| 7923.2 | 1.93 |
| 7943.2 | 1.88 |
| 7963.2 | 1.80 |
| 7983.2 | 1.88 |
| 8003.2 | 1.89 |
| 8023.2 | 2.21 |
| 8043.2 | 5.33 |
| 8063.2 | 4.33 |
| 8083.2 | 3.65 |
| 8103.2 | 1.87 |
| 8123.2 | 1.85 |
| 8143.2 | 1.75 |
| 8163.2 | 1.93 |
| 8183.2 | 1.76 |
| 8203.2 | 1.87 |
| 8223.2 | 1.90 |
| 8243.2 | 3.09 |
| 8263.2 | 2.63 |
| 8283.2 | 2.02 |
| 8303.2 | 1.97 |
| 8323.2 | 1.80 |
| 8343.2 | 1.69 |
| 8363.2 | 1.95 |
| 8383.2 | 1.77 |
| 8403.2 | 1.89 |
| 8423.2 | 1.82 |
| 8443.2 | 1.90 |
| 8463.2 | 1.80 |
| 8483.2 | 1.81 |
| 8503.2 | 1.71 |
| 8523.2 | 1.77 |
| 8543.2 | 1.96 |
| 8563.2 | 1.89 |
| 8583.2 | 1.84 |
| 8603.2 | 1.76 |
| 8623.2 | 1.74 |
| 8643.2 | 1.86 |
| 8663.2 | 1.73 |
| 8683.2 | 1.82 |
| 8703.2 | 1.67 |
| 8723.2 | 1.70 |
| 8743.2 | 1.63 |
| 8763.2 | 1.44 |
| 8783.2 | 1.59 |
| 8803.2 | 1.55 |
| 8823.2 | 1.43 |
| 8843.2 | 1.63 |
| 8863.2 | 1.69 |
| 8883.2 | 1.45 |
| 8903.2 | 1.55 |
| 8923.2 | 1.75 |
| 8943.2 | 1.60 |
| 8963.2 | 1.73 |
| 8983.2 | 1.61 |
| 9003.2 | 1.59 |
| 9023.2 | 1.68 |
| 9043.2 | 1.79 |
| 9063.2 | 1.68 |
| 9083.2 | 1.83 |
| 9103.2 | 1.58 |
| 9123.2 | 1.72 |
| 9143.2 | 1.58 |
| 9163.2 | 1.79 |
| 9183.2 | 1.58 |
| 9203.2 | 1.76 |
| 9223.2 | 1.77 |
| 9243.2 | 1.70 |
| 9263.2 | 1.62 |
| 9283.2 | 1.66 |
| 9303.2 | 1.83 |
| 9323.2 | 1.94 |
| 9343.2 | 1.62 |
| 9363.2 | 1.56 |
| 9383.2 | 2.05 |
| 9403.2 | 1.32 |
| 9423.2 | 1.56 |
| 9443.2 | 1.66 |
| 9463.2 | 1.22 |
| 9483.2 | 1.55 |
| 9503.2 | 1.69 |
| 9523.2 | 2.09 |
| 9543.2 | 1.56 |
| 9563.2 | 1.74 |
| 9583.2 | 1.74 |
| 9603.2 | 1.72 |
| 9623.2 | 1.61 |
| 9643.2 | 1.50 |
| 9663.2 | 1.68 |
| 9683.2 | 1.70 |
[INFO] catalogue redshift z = 0.227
